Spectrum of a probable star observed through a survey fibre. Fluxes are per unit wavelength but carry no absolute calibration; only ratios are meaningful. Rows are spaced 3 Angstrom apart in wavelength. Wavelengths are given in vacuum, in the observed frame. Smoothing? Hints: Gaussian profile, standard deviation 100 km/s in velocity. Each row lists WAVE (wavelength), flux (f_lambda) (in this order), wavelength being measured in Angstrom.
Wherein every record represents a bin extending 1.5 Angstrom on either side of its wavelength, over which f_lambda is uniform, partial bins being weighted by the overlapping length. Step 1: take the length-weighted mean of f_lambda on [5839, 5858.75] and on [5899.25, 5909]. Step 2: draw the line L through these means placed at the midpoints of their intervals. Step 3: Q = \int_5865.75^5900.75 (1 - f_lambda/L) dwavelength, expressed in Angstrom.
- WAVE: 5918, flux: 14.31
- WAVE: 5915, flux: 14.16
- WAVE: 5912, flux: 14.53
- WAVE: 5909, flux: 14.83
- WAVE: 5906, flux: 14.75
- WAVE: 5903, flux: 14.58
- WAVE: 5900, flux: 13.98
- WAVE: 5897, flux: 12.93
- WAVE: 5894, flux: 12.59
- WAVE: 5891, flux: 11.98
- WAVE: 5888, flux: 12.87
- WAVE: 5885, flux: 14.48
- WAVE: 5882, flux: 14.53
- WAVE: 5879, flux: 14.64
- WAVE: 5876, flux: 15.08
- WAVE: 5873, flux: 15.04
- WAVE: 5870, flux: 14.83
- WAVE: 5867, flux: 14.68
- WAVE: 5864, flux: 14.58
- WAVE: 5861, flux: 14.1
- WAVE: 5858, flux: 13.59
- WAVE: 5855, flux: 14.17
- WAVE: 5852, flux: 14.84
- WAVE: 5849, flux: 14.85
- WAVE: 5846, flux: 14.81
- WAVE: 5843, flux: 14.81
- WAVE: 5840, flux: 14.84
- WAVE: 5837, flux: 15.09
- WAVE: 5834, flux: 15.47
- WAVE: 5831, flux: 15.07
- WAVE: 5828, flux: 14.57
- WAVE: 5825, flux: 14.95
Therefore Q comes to 1.4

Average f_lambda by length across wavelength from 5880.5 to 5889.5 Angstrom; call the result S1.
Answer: 14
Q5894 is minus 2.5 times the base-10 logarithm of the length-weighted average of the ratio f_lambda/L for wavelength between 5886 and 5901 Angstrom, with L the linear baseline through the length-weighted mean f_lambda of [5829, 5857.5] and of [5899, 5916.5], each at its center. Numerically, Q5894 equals 0.13 mag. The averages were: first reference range 14.8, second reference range 14.5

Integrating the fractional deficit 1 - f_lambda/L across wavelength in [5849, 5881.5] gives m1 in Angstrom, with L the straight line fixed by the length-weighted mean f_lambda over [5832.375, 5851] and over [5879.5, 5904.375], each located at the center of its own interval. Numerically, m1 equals -0.63 Angstrom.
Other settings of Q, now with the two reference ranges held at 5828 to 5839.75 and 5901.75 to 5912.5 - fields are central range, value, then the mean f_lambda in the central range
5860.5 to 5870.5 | 0.2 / 14.6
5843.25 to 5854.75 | 0.2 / 14.8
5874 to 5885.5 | 0.1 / 14.7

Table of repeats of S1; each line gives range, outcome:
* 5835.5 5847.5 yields 14.9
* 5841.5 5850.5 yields 14.8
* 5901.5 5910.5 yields 14.7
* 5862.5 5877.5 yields 14.8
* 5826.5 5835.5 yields 15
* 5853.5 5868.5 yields 14.2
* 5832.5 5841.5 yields 15.1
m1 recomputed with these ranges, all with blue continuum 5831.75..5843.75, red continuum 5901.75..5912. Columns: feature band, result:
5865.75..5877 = 0.0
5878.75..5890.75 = 0.8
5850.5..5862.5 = 0.6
